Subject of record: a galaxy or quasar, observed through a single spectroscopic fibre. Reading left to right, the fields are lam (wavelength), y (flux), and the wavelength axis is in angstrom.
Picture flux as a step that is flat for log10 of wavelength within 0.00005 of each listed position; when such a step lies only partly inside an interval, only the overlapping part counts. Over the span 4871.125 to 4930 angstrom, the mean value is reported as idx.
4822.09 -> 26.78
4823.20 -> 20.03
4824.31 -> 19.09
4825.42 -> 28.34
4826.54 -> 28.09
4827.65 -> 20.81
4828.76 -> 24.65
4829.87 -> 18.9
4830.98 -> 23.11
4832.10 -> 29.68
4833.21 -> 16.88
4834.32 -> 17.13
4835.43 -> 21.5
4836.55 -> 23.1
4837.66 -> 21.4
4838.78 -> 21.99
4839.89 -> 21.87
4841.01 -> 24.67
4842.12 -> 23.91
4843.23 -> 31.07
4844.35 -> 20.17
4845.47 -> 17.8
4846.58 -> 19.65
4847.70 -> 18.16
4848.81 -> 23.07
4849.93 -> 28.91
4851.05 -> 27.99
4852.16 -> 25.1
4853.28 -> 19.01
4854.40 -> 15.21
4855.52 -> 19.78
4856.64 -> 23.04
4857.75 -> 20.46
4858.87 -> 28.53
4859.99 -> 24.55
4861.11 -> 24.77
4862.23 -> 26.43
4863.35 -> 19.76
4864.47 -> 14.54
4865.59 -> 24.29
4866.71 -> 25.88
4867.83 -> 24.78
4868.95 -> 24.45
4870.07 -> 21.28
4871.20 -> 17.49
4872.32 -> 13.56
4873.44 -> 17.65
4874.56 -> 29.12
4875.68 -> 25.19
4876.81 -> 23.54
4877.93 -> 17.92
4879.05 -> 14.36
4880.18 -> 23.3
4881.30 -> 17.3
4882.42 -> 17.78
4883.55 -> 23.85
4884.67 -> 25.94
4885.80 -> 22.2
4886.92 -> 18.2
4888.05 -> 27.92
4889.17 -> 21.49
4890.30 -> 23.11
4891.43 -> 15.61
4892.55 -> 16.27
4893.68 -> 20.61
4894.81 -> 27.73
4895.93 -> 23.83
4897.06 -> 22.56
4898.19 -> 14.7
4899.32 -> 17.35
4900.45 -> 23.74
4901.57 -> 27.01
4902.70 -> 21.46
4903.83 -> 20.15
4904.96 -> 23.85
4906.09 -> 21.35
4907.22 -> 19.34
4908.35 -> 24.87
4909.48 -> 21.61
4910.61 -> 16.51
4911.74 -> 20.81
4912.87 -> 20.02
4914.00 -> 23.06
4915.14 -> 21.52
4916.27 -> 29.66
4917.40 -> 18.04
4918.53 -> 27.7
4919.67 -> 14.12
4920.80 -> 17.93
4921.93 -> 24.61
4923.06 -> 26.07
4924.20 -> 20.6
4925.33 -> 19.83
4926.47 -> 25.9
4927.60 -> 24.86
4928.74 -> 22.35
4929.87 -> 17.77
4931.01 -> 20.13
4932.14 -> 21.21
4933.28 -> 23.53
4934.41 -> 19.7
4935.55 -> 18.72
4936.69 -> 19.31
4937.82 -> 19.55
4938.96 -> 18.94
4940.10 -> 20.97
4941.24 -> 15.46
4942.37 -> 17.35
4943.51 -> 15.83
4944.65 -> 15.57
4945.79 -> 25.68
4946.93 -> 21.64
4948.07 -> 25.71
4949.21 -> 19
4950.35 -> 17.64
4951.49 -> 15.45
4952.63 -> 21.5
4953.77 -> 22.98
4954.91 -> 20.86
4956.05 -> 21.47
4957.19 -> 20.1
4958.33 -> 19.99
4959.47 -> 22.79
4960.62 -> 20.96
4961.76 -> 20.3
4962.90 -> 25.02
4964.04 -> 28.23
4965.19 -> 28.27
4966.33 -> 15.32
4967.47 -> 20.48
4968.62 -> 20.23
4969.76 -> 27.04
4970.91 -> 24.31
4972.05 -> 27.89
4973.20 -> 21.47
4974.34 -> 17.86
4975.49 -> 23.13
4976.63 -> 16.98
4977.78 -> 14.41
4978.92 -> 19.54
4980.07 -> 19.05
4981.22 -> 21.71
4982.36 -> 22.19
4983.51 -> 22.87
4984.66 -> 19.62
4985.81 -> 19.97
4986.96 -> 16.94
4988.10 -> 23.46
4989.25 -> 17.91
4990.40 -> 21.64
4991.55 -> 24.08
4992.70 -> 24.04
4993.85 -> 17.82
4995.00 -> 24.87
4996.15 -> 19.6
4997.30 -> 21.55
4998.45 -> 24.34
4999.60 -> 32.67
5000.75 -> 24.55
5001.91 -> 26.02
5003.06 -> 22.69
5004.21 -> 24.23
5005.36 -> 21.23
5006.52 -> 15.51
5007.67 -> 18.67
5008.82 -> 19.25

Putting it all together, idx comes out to 21.4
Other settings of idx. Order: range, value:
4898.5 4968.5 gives 21.1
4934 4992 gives 20.7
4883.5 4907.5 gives 21.7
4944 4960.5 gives 20.7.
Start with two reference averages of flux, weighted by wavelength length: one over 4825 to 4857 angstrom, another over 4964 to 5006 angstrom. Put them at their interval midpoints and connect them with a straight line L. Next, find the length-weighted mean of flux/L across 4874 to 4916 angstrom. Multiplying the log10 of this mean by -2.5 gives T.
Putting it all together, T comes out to 0.040 mag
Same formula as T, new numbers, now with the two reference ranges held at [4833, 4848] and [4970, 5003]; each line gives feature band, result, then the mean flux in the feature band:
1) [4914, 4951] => 0.05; 20.9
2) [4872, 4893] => 0.04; 20.9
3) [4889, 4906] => 0.02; 21.3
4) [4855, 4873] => -0.02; 22.1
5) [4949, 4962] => 0.08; 20.3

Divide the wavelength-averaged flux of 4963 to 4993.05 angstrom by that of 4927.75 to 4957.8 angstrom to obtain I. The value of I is 1.08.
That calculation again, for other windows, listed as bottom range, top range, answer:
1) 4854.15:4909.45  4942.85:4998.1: 0.98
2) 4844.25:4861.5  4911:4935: 0.98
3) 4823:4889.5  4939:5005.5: 0.97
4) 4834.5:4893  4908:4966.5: 0.97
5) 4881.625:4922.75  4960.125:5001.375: 1.02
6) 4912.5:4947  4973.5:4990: 0.95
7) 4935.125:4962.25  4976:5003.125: 1.08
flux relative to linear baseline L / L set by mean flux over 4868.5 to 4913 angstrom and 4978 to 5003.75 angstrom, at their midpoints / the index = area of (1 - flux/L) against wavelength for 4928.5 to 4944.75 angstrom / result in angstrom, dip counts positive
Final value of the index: 1.8 angstrom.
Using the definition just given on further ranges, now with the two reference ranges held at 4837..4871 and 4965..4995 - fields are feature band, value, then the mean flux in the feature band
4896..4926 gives 0.6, 21.5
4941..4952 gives 1.3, 19.1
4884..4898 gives 0.2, 21.9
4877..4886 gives 0.8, 20.4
